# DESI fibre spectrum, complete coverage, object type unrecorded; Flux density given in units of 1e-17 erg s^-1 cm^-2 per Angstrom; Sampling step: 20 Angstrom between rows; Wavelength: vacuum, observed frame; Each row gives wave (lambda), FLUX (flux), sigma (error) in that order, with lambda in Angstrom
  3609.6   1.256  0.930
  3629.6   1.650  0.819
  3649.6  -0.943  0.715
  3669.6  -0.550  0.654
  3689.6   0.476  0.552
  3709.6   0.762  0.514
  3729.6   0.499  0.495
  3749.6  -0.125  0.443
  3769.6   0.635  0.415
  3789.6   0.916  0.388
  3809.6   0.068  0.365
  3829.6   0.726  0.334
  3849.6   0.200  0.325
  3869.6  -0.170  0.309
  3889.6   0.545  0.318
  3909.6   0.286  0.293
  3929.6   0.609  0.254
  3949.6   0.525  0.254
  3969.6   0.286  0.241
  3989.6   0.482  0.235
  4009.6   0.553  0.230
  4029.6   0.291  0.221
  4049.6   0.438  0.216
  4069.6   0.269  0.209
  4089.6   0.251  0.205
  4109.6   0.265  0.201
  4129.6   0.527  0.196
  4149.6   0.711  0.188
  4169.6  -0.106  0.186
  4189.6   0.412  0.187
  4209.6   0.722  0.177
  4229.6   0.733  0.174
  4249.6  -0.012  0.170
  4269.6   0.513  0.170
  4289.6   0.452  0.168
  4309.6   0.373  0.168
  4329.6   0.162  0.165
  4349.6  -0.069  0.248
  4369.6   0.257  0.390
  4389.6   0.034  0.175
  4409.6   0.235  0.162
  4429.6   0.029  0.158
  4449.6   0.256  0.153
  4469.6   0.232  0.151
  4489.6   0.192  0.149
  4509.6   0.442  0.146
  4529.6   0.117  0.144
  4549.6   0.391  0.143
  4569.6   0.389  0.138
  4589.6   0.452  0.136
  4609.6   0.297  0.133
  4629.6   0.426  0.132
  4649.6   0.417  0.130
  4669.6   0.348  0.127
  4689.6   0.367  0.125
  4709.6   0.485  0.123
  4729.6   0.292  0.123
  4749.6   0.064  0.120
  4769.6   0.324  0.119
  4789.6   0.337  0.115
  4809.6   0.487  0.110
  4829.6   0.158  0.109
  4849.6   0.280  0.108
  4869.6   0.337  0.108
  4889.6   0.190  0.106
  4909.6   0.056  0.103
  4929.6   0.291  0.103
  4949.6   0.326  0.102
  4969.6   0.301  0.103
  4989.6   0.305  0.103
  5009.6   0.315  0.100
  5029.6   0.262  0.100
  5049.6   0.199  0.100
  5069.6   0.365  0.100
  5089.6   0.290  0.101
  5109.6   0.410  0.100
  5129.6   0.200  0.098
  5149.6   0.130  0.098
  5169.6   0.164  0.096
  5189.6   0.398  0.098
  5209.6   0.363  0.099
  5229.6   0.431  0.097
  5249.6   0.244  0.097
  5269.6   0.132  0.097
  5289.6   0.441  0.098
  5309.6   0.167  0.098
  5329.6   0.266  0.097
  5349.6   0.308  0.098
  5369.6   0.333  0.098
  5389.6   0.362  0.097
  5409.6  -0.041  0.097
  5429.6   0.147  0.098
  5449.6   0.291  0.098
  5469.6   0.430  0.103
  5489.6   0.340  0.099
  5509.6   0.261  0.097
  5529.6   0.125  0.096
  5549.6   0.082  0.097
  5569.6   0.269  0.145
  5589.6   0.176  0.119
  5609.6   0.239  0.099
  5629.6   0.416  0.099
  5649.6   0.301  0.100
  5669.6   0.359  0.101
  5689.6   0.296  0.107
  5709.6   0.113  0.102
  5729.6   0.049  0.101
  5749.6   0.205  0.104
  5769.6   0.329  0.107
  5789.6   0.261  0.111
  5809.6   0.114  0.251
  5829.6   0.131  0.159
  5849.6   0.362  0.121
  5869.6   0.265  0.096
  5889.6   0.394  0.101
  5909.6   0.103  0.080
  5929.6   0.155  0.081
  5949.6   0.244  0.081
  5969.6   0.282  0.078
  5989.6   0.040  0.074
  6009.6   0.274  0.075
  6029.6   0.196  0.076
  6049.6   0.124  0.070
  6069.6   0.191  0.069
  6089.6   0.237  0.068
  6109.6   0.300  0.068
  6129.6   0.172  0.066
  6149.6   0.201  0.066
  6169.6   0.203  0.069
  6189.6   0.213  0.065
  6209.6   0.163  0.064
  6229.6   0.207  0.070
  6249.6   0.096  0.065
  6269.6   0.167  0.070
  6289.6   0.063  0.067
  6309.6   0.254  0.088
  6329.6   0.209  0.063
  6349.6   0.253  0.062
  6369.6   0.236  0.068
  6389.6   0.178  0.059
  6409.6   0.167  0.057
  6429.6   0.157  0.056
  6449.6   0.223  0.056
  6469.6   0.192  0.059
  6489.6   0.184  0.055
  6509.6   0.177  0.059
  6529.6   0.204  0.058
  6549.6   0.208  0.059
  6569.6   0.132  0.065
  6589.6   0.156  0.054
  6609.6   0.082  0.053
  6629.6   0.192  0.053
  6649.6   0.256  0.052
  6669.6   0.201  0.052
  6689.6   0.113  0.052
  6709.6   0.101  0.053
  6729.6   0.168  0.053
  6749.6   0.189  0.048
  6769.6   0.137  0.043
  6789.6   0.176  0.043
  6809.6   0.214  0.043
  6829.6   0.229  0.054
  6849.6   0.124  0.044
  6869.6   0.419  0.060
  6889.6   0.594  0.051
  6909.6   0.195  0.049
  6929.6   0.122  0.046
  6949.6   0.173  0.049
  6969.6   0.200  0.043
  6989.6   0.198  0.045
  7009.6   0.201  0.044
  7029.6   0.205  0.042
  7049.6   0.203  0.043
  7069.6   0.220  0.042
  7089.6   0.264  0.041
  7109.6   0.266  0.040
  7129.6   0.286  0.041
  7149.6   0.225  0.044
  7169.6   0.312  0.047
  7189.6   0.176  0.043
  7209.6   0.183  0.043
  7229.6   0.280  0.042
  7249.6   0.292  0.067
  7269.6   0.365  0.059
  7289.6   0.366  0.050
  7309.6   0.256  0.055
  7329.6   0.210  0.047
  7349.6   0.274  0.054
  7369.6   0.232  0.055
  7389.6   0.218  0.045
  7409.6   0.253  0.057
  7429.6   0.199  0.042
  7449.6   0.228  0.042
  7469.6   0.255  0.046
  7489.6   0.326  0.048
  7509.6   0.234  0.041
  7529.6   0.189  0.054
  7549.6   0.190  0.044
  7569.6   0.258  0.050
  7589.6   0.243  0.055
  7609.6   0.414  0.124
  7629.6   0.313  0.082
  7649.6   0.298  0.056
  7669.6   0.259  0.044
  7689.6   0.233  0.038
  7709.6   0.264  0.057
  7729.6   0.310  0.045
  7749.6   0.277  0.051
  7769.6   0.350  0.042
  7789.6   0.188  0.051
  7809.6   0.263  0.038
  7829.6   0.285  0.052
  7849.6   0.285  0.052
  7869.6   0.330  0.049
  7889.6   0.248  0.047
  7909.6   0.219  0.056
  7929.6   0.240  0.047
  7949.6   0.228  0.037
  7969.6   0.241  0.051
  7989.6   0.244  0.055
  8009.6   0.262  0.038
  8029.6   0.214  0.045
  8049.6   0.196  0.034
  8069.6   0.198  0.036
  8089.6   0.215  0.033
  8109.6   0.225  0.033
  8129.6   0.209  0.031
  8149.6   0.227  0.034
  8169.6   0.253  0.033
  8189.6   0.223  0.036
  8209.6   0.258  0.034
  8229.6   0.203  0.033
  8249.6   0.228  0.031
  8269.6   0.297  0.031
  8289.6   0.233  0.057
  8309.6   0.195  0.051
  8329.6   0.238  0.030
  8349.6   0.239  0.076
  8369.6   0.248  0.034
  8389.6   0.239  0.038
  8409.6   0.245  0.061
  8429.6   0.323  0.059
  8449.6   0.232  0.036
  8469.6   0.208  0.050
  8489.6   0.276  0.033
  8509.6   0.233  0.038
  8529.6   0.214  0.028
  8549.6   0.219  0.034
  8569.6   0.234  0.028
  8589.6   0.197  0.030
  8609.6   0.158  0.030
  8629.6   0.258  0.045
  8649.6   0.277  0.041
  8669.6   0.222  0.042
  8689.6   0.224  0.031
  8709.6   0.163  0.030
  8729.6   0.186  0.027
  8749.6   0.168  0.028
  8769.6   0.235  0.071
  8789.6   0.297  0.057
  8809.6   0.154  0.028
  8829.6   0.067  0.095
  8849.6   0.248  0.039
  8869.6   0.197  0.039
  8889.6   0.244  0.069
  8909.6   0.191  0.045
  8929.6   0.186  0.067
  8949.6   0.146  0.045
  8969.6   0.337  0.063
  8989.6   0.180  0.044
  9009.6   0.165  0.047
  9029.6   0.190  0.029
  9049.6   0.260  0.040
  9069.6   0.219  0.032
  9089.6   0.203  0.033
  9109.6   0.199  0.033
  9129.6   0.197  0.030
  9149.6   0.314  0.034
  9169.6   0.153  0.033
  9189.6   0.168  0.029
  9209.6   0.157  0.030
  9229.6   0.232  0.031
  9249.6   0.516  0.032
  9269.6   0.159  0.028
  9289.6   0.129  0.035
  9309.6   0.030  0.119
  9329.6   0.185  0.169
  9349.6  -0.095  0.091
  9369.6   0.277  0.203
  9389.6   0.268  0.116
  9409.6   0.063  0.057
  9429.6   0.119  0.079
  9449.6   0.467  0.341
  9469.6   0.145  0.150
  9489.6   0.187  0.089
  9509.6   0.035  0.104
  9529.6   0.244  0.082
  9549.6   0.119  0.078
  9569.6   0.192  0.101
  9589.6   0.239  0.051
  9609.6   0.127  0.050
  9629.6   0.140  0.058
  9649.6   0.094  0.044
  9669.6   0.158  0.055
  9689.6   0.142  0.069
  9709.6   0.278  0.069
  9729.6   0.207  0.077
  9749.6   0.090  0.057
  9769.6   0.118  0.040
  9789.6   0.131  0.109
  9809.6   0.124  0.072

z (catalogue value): 0.85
